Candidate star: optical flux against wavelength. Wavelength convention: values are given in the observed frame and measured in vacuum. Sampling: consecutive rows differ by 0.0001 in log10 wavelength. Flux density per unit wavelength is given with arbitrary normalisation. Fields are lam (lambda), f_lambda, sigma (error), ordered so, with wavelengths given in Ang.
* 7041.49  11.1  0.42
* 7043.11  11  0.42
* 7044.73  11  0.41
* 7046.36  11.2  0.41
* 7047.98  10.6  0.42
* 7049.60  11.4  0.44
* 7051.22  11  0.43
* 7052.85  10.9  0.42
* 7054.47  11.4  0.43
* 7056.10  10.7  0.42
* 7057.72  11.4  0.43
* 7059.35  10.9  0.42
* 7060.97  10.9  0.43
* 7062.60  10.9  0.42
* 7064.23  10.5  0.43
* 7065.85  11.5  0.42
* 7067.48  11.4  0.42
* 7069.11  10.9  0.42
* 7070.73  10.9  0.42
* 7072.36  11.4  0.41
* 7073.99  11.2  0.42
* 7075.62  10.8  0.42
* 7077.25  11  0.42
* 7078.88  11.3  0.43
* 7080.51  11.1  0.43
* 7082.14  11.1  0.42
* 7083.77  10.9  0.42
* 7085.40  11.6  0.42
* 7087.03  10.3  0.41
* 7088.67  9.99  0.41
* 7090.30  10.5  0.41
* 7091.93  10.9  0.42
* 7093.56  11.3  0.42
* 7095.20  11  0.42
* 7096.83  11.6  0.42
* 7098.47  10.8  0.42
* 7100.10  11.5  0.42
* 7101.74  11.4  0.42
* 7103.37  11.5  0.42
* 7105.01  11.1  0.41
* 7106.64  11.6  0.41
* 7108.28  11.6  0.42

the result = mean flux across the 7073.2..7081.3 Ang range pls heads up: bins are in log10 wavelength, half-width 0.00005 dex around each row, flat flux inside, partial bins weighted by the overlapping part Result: 11.1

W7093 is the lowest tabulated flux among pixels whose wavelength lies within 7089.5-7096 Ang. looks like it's 10.5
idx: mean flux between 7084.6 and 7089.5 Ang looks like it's 10.6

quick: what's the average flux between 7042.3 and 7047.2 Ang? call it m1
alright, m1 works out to 11.1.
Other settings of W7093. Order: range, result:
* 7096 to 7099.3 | 10.8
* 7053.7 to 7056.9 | 10.7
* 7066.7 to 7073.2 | 10.9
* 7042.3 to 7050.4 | 10.6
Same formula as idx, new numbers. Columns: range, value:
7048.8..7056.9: 11.1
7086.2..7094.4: 10.6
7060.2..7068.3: 11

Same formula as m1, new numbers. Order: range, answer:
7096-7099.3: 11.2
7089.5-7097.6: 11.1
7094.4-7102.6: 11.3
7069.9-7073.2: 11.2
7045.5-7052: 11.1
